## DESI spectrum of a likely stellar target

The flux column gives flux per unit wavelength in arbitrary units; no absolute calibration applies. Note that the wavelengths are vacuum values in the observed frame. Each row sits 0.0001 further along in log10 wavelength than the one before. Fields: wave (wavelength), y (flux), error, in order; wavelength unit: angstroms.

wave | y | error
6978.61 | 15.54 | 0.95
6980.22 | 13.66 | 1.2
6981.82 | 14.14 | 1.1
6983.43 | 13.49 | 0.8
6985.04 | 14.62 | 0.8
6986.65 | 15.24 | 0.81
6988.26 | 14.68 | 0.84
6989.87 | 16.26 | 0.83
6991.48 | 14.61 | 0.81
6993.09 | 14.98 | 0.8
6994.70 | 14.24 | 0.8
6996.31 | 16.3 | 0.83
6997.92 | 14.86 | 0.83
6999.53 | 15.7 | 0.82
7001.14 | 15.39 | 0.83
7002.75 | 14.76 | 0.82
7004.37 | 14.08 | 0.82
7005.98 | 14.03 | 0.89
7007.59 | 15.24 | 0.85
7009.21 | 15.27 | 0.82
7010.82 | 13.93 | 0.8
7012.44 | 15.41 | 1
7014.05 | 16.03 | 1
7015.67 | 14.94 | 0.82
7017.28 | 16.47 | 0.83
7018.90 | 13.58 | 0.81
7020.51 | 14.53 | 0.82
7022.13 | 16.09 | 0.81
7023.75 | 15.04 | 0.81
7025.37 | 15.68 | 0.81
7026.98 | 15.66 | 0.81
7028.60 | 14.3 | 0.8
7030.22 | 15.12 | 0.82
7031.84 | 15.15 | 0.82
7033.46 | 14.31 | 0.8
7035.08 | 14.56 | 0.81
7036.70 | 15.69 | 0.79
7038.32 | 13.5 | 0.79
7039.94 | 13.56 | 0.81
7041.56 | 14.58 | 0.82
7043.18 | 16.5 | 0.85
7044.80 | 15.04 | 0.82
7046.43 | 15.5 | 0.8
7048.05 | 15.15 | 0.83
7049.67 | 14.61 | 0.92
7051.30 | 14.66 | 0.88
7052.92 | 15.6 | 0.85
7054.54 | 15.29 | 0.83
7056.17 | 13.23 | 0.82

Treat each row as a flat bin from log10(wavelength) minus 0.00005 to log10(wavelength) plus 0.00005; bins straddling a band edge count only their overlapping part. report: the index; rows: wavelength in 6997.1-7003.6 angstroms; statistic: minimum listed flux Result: 14.76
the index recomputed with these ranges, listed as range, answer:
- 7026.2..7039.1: 13.5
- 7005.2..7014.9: 13.93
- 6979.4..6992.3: 13.49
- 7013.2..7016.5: 14.94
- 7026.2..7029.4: 14.3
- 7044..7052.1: 14.61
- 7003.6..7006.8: 14.03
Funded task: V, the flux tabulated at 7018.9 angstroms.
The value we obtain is 13.58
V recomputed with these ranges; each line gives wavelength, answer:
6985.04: 14.62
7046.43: 15.5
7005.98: 14.03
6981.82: 14.14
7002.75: 14.76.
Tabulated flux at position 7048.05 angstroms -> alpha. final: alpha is 15.15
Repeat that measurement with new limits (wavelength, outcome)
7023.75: 15.04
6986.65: 15.24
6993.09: 14.98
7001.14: 15.39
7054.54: 15.29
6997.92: 14.86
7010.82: 13.93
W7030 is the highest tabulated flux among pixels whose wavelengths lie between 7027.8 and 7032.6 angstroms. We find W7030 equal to 15.15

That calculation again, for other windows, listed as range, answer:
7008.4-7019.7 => 16.47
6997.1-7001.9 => 15.7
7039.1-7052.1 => 16.5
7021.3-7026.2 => 16.09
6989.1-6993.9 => 16.26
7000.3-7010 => 15.39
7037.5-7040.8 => 13.56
